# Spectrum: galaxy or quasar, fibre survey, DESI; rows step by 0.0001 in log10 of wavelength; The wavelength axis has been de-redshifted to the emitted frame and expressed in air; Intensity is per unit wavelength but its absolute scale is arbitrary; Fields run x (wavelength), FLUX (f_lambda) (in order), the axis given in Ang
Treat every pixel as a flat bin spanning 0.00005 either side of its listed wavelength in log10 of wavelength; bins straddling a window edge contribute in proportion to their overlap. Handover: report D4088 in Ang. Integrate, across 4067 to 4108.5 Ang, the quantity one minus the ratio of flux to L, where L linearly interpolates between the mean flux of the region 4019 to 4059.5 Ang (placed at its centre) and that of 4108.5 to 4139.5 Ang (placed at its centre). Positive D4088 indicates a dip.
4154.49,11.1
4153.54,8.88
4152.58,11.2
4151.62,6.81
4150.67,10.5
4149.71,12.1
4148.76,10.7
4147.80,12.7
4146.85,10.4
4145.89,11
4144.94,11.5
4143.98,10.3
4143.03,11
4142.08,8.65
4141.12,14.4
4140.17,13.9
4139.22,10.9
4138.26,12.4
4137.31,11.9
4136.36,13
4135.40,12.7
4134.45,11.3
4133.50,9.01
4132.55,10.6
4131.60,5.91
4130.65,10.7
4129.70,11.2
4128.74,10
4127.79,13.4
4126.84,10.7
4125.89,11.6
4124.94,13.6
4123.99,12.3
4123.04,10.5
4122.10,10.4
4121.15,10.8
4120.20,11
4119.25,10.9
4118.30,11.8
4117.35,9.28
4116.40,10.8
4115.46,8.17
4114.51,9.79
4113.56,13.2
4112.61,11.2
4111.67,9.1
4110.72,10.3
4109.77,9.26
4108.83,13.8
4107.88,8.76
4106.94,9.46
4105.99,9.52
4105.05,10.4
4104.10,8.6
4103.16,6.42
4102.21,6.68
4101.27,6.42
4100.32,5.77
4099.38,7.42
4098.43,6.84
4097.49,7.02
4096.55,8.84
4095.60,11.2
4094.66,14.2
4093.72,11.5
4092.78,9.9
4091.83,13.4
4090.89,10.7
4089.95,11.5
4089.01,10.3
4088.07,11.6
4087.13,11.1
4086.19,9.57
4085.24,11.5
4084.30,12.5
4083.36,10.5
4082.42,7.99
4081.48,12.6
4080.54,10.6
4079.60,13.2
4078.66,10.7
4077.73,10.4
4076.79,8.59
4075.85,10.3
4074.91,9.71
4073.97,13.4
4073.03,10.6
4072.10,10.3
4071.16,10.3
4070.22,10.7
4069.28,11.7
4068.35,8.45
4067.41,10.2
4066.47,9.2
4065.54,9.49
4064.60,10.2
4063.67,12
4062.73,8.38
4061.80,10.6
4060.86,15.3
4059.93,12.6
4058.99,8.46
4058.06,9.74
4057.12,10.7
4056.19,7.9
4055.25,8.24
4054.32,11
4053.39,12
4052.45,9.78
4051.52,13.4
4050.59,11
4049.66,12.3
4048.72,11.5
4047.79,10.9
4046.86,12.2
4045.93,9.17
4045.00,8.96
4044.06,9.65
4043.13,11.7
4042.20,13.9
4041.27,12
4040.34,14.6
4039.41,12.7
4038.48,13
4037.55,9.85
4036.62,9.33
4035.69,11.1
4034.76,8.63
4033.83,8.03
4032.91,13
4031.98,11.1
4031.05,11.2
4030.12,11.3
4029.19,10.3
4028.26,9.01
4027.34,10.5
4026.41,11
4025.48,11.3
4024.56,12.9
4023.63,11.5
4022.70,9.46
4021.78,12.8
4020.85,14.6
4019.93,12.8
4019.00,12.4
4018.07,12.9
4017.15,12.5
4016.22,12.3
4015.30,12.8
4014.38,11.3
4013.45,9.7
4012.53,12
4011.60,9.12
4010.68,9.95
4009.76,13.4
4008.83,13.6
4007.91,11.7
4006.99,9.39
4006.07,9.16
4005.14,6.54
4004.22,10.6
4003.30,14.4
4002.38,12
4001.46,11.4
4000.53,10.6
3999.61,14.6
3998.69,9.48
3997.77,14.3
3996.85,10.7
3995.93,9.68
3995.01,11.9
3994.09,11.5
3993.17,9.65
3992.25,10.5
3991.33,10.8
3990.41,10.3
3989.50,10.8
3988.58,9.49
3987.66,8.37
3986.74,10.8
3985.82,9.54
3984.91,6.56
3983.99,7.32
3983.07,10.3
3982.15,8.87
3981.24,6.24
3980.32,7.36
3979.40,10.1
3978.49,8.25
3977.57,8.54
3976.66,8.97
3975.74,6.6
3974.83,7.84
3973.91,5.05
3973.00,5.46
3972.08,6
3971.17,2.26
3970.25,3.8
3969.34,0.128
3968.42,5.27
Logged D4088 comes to 3.6 Ang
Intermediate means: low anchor 11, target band 10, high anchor 10.9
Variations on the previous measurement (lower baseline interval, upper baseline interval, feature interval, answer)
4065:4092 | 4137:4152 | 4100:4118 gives 2.6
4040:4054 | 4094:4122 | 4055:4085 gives 0.7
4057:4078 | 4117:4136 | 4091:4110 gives 2.5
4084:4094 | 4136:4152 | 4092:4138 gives 4.4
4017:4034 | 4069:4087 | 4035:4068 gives 0.8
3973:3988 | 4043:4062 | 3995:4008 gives -3.2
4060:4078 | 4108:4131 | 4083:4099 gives 0.1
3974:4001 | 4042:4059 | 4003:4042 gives -4.4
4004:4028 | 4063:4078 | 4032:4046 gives -0.2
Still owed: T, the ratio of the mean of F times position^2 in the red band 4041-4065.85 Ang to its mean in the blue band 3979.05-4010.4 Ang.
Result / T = 1.1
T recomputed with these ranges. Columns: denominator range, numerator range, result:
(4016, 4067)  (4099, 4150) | 0.99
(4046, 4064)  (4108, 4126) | 1.03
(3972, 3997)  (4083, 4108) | 1.15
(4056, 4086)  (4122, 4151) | 1.10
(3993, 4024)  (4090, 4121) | 0.89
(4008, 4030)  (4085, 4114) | 0.88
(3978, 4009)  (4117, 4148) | 1.18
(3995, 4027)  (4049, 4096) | 0.97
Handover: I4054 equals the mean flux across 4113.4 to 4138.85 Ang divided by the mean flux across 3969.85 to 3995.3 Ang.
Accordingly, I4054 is 1.32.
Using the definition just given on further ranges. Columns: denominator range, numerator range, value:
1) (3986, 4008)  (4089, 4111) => 0.88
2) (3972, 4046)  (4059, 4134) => 0.98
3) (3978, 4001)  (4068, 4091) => 1.09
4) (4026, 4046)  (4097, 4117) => 0.82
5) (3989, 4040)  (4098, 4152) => 0.93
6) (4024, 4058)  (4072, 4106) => 0.92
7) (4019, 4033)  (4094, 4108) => 0.74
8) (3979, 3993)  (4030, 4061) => 1.20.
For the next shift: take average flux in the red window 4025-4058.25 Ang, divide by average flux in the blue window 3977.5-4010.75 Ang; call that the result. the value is 1.06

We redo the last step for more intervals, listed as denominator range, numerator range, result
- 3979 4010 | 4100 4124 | 0.95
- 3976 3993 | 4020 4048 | 1.24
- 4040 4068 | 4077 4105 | 0.92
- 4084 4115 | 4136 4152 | 1.14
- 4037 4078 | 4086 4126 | 0.93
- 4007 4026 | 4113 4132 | 0.91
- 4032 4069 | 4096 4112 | 0.79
